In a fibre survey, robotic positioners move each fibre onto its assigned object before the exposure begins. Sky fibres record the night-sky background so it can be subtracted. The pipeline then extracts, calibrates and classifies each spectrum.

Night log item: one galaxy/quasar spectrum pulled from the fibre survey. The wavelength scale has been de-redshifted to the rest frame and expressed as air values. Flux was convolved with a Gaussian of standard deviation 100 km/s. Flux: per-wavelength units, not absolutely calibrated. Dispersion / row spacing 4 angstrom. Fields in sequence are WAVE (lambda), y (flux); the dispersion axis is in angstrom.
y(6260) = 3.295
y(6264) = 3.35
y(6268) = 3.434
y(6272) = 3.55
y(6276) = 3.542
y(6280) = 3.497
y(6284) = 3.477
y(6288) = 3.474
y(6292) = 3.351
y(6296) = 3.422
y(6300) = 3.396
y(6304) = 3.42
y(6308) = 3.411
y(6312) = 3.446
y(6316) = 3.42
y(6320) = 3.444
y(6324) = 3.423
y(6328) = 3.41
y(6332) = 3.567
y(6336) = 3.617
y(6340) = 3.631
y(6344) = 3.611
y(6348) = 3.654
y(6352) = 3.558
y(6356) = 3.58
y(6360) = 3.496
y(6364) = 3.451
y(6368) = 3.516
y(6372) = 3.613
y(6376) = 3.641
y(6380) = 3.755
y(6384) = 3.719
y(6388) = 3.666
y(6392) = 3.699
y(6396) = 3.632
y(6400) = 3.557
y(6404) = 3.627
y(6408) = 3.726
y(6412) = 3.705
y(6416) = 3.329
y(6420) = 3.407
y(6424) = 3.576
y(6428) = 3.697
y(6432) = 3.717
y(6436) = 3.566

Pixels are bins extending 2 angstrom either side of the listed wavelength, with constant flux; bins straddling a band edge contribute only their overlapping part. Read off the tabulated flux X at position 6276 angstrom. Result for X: 3.542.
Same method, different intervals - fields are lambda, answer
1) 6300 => 3.396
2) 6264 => 3.35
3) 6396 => 3.632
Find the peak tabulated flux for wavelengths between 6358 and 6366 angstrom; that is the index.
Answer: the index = 3.496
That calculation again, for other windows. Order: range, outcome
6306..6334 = 3.567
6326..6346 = 3.631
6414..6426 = 3.576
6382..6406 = 3.719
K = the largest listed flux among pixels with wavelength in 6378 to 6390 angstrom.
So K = 3.755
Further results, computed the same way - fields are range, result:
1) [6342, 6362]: 3.654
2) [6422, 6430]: 3.697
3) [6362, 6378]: 3.641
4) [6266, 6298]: 3.55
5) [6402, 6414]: 3.726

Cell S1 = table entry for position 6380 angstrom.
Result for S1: 3.755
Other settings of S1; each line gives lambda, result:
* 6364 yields 3.451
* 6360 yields 3.496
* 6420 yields 3.407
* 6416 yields 3.329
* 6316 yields 3.42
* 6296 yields 3.422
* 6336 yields 3.617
